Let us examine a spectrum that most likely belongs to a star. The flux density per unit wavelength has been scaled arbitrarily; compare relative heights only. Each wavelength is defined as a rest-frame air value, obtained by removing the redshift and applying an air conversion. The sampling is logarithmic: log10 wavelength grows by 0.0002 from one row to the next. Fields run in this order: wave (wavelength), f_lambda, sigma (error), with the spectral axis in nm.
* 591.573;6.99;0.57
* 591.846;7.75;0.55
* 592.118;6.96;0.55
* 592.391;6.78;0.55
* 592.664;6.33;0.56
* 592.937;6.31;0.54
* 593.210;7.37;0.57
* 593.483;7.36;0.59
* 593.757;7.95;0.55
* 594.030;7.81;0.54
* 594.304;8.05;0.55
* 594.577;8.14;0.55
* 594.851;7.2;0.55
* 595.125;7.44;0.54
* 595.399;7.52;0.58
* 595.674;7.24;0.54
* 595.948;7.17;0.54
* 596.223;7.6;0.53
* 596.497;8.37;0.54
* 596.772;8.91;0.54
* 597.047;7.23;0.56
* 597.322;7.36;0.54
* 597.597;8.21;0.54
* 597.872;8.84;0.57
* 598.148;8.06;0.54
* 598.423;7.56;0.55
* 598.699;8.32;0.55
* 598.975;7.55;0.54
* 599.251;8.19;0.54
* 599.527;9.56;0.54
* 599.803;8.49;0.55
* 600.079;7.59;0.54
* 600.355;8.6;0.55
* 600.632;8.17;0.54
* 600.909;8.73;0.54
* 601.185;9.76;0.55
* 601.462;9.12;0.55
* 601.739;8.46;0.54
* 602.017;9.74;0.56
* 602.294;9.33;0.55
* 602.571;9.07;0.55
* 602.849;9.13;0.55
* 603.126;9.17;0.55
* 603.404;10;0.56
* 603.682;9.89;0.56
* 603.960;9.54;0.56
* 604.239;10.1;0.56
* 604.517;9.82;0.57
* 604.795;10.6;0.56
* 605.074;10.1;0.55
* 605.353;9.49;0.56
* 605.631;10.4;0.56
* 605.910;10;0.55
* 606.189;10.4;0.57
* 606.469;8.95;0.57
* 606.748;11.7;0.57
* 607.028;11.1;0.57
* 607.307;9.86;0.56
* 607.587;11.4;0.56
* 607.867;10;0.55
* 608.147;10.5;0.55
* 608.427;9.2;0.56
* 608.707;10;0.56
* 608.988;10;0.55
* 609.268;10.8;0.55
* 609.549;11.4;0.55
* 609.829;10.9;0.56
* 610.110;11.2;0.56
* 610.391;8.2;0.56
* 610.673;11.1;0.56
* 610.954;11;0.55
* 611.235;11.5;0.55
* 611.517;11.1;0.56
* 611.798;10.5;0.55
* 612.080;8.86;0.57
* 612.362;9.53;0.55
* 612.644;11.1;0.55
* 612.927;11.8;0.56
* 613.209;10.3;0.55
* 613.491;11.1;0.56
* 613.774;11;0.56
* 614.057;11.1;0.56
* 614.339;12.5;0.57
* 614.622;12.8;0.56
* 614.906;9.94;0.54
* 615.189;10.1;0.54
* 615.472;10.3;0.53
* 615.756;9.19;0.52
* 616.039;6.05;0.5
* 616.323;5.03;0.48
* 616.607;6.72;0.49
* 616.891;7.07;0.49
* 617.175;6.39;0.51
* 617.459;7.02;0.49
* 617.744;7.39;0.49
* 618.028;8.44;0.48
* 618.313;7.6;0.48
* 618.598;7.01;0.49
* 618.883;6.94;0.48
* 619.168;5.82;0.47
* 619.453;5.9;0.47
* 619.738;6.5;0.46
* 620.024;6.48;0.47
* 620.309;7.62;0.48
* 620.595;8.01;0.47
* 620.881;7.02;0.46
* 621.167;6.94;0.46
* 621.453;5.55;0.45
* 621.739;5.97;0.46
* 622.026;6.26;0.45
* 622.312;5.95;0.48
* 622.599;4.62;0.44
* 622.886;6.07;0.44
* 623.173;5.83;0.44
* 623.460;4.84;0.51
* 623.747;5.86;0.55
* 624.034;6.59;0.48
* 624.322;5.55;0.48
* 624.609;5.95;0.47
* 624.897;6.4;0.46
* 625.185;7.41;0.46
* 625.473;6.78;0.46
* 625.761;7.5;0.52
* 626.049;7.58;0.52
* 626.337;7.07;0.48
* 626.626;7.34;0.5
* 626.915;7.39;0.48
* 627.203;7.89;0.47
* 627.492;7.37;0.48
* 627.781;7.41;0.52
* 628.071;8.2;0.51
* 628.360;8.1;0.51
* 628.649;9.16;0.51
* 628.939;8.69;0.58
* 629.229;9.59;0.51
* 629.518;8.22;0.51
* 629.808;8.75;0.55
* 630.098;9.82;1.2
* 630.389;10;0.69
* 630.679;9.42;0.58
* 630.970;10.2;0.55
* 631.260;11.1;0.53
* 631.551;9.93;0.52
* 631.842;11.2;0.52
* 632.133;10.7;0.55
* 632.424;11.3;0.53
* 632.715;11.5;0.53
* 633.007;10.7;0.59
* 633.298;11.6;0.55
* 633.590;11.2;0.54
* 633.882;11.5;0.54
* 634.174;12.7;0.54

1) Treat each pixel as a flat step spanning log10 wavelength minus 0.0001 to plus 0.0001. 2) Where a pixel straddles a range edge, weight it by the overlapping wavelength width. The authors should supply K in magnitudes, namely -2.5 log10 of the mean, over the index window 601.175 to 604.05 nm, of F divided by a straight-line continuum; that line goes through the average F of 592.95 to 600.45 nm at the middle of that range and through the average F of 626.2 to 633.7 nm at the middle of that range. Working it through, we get -0.150 mag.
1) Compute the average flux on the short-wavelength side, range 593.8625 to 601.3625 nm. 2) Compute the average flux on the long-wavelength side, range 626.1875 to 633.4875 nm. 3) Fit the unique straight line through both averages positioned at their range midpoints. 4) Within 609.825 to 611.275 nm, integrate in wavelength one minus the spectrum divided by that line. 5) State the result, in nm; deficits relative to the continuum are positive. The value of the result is -0.34 nm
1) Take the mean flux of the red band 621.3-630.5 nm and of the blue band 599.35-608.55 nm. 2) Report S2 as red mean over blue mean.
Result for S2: 0.74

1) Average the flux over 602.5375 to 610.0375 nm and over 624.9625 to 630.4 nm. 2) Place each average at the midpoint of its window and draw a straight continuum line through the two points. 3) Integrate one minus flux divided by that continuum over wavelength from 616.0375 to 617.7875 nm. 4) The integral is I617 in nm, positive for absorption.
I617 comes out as 0.50 nm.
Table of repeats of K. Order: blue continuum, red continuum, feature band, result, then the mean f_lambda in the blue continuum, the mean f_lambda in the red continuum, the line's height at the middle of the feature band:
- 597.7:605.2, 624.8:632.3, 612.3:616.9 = -0.12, 9.01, 8.61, 8.82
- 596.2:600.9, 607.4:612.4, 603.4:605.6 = -0.07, 8.18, 10.4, 9.35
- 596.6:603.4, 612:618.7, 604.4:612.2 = -0.17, 8.58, 9.11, 8.86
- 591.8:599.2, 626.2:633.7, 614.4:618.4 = 0.06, 7.61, 9.38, 8.68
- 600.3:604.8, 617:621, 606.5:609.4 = -0.21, 9.34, 7.01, 8.58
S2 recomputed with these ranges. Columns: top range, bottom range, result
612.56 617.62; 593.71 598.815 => 1.20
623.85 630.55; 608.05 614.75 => 0.72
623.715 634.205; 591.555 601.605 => 1.13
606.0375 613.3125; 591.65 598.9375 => 1.38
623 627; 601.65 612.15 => 0.65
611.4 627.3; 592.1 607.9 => 0.89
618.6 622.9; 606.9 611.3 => 0.61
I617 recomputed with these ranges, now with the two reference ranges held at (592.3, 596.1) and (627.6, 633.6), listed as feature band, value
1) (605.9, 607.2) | -0.36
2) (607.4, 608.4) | -0.26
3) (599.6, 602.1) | -0.30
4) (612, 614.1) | -0.49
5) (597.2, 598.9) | -0.10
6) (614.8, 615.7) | -0.13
